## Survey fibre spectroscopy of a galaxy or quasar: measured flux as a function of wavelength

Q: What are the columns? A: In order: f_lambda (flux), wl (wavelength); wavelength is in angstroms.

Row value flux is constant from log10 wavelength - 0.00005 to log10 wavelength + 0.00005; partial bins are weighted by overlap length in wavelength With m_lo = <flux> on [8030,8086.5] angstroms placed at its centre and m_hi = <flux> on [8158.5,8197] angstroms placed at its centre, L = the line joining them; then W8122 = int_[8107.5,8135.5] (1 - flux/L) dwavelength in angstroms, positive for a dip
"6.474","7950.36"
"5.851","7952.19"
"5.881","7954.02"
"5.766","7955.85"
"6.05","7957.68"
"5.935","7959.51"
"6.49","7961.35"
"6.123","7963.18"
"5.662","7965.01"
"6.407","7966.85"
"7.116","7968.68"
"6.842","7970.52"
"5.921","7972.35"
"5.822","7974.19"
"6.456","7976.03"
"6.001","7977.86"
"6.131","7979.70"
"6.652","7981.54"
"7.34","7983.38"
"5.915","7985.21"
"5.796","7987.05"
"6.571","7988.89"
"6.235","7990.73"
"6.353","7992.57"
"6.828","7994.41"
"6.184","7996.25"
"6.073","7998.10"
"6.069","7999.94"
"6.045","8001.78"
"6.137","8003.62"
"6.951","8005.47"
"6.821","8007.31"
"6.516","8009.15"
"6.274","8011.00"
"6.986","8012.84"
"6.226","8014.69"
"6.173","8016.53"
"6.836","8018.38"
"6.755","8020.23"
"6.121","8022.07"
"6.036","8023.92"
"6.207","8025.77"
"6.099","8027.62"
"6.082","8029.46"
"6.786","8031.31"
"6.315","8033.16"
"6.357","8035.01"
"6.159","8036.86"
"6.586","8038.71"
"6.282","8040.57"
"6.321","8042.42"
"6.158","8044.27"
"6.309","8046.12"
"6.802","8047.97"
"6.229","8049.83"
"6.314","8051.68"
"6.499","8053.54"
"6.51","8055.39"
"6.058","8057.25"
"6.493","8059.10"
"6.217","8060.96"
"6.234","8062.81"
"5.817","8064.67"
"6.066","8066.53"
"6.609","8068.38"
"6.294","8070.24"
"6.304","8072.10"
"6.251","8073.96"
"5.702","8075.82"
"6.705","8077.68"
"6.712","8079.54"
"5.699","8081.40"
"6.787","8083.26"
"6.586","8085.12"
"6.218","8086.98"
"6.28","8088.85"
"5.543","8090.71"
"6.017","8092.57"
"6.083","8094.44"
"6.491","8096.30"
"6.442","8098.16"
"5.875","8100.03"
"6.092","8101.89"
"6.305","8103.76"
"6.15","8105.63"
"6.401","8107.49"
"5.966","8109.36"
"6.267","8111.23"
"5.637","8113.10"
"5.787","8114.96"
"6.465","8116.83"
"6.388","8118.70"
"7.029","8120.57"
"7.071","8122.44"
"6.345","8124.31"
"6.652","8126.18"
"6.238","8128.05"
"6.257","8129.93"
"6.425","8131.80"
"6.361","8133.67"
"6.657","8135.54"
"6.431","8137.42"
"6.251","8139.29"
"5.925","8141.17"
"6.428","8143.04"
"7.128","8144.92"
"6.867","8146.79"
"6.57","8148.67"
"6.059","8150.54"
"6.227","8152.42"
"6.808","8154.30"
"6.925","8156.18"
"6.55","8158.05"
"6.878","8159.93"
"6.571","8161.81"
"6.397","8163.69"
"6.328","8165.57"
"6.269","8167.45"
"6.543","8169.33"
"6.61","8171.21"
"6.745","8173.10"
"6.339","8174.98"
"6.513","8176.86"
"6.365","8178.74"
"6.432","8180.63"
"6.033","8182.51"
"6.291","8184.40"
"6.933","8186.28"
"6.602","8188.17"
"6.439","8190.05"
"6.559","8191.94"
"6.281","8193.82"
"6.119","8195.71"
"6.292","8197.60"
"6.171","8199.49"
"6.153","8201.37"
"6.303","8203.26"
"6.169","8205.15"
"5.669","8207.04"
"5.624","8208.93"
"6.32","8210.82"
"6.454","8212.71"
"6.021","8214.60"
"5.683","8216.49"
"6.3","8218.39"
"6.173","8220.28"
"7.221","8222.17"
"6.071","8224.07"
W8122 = 0.2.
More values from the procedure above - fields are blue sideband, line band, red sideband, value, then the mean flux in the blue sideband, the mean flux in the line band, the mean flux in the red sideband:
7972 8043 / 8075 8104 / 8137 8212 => 0.7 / 6.35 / 6.22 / 6.4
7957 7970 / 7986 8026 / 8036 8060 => -0.3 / 6.27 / 6.37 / 6.36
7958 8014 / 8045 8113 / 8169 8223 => 0.9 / 6.35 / 6.25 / 6.32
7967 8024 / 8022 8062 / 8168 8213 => 0.4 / 6.4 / 6.32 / 6.33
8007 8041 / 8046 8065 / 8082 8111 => -0.1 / 6.39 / 6.33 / 6.21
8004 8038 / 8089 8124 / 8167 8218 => 0.7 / 6.42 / 6.23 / 6.29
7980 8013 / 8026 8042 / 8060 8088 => 0.1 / 6.41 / 6.33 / 6.28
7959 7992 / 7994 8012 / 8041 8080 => -0.2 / 6.31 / 6.38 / 6.31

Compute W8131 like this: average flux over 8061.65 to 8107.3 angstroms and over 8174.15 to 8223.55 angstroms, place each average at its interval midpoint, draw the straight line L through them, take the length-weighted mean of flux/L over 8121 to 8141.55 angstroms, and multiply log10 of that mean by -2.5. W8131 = -0.03 mag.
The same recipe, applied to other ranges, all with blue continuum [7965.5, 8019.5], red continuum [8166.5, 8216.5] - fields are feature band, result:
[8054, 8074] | 0.02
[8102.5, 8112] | 0.02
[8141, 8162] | -0.05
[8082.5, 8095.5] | 0.02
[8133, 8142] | 0.00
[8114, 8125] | -0.03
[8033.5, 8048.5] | 0.00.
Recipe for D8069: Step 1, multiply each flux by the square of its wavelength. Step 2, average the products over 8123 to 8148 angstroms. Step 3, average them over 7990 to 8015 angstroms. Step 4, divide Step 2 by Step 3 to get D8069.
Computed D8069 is 1.04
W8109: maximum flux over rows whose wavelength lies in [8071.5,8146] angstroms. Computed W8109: 7.128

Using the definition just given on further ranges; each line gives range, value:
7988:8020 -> 6.986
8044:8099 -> 6.802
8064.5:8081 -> 6.712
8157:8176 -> 6.878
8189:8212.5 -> 6.559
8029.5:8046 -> 6.786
